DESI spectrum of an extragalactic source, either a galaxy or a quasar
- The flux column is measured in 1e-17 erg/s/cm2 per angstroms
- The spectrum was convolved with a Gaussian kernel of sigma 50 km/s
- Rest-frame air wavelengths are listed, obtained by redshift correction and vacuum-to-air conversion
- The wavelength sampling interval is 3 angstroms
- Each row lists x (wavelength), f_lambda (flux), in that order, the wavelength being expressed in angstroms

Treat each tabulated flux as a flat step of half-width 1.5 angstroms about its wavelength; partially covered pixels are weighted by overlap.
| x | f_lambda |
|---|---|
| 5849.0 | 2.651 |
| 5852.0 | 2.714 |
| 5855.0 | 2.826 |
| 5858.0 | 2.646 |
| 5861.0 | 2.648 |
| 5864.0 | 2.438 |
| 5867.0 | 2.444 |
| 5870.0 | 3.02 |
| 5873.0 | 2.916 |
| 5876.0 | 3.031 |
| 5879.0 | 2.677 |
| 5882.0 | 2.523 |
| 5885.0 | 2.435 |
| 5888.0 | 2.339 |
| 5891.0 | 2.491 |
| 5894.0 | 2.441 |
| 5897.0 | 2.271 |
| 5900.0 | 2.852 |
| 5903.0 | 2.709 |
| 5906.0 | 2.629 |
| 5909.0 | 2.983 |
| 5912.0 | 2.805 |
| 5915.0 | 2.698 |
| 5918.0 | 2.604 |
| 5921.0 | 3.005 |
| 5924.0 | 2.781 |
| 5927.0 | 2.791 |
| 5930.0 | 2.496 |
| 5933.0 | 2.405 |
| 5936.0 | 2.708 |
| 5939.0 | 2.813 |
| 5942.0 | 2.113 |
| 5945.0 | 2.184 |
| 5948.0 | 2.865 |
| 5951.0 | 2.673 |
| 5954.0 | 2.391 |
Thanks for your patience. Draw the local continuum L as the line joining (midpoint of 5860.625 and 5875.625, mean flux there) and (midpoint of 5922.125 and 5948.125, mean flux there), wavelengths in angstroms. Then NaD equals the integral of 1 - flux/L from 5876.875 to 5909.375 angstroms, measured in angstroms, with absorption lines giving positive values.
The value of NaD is 1.1 angstroms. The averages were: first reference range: 2.72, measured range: 2.57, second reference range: 2.56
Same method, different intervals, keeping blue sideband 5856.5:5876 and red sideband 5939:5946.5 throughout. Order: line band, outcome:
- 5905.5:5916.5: -1.48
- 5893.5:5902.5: -0.07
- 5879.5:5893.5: 0.73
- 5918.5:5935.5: -2.29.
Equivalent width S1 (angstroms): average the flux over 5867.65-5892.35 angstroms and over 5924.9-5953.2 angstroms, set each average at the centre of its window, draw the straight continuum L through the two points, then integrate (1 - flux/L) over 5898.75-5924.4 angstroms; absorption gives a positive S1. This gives -1.7 angstroms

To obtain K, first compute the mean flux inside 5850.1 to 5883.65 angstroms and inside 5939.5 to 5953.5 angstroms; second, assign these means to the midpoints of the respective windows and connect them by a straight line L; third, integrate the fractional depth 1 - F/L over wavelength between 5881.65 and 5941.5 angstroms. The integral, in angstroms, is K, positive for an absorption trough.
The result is -1.2 angstroms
